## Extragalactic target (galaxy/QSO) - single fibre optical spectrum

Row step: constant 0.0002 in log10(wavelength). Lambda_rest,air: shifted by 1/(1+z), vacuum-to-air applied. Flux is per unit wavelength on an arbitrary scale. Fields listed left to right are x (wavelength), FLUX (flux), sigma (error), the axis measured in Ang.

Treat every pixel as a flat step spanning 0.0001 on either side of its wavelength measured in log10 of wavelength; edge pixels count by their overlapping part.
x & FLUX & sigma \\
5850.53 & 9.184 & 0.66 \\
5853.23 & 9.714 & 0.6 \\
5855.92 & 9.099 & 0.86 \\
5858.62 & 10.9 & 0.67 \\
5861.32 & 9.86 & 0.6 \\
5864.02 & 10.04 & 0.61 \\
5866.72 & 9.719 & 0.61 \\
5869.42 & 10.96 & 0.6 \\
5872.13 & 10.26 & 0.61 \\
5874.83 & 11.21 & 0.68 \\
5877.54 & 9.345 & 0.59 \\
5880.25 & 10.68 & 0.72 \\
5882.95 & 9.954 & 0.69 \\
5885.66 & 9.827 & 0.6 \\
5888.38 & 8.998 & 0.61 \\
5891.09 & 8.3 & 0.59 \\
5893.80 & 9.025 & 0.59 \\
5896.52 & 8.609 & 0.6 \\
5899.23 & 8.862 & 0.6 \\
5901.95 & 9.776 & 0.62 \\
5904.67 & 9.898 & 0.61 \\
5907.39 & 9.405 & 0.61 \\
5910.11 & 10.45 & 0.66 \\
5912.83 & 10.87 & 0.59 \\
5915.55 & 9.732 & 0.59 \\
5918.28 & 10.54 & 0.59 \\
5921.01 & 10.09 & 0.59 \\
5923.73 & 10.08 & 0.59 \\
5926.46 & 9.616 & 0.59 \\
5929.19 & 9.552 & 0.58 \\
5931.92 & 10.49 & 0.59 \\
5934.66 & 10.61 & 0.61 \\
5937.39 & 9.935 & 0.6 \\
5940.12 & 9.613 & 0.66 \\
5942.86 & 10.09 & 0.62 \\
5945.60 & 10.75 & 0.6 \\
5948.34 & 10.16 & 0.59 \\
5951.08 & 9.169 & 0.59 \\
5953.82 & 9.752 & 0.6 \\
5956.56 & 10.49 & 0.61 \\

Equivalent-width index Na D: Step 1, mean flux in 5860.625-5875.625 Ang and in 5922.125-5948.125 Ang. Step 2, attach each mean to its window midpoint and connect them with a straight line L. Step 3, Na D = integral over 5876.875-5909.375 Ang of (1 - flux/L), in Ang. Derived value 2.6 Ang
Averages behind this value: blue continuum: 10.3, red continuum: 10.1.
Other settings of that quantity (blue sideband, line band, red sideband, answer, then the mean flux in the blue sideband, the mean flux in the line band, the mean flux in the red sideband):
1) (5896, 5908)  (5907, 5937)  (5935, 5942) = -1.5 Ang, 9.35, 10.1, 9.93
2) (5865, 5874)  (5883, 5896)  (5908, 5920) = 1.6 Ang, 10.4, 9.1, 10.3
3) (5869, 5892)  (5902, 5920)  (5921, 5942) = -0.3 Ang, 9.94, 10.1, 10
